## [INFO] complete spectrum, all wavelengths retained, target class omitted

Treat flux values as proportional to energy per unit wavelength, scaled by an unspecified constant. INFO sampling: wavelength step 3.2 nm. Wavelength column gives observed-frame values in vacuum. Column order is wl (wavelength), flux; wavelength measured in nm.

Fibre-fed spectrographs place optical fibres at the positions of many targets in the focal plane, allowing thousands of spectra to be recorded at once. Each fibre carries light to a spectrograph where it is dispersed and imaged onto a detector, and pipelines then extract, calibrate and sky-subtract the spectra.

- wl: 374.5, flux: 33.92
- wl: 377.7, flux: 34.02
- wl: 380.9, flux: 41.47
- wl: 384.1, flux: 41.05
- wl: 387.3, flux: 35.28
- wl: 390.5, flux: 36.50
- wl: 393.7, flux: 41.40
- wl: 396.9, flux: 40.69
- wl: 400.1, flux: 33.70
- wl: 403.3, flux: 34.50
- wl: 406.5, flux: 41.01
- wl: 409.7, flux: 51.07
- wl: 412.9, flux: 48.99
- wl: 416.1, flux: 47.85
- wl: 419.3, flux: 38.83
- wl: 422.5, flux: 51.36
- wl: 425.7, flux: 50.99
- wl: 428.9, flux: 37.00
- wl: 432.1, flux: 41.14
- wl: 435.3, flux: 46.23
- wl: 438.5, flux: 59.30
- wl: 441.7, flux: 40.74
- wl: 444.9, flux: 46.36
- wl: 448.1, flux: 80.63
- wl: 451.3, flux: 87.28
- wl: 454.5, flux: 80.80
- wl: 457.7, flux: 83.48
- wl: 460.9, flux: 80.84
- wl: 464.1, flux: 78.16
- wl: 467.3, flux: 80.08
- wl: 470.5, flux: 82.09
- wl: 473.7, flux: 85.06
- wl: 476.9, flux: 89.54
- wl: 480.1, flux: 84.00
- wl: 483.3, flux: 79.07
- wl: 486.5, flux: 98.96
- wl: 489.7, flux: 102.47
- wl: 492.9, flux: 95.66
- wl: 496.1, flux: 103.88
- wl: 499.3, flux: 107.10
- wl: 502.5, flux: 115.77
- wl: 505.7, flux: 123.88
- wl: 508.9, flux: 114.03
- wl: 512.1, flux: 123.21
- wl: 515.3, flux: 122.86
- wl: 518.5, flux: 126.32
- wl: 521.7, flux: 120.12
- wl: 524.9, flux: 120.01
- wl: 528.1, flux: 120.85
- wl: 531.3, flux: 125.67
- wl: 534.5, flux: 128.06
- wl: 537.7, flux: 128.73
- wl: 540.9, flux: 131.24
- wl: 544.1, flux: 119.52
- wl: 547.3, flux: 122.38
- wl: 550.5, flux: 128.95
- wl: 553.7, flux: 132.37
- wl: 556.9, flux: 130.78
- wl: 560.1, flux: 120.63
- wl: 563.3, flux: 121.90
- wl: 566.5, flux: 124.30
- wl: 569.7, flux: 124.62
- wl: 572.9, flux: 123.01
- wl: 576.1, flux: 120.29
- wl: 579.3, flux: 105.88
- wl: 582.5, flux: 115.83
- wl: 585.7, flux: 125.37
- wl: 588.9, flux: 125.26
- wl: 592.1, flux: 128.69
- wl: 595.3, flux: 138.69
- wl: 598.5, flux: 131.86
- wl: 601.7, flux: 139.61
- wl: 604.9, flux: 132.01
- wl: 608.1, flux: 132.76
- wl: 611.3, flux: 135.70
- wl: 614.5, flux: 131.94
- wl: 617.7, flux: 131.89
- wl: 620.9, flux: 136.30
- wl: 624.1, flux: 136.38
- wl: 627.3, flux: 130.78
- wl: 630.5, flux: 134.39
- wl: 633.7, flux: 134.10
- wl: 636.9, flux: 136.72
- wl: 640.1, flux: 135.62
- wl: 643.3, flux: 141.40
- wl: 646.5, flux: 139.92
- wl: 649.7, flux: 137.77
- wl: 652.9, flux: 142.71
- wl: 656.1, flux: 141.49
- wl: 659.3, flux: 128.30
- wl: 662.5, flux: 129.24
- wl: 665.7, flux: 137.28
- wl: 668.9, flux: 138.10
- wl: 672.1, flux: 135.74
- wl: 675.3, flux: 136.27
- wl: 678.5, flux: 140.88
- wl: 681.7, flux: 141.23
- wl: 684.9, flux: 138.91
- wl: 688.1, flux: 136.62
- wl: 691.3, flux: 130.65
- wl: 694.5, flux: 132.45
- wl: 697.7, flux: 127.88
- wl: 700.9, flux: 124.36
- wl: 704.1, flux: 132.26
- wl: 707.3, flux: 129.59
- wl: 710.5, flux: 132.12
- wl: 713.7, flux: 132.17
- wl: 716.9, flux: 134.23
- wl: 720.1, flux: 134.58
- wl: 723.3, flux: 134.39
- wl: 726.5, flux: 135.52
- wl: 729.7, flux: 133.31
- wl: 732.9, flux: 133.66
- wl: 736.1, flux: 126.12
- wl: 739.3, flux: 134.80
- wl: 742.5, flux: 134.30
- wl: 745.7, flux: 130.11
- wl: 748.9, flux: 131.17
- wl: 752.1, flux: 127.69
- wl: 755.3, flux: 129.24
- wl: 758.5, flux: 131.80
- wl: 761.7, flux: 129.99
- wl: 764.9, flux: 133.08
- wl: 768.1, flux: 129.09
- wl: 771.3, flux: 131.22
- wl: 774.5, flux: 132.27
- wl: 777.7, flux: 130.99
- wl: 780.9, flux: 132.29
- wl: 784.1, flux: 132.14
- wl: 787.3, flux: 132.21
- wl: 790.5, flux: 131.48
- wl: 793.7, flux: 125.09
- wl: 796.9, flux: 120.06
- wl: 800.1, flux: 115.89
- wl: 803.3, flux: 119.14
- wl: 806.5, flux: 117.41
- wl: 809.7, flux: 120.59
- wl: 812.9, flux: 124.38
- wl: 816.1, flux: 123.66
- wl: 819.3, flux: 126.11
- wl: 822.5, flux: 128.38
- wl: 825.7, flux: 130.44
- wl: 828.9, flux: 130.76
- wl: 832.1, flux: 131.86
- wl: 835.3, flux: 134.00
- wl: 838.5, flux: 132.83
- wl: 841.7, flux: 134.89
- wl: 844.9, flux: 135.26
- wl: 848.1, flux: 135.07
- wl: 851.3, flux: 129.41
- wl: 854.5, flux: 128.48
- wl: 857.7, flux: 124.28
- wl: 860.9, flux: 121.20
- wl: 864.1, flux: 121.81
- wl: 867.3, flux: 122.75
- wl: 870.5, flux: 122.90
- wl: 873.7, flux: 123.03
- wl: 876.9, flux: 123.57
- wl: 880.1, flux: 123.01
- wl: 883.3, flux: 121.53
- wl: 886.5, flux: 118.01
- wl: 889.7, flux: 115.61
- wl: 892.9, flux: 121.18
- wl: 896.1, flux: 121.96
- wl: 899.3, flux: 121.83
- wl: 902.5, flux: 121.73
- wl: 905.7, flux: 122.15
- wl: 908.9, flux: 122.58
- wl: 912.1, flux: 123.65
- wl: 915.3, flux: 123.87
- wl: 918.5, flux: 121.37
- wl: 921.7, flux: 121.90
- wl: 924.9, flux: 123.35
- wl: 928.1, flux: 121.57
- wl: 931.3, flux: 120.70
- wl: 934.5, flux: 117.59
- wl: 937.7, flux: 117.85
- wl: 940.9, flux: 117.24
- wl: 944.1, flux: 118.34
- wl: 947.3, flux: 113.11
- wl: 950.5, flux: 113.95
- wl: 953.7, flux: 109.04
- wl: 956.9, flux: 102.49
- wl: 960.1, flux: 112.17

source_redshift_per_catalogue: 0.121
